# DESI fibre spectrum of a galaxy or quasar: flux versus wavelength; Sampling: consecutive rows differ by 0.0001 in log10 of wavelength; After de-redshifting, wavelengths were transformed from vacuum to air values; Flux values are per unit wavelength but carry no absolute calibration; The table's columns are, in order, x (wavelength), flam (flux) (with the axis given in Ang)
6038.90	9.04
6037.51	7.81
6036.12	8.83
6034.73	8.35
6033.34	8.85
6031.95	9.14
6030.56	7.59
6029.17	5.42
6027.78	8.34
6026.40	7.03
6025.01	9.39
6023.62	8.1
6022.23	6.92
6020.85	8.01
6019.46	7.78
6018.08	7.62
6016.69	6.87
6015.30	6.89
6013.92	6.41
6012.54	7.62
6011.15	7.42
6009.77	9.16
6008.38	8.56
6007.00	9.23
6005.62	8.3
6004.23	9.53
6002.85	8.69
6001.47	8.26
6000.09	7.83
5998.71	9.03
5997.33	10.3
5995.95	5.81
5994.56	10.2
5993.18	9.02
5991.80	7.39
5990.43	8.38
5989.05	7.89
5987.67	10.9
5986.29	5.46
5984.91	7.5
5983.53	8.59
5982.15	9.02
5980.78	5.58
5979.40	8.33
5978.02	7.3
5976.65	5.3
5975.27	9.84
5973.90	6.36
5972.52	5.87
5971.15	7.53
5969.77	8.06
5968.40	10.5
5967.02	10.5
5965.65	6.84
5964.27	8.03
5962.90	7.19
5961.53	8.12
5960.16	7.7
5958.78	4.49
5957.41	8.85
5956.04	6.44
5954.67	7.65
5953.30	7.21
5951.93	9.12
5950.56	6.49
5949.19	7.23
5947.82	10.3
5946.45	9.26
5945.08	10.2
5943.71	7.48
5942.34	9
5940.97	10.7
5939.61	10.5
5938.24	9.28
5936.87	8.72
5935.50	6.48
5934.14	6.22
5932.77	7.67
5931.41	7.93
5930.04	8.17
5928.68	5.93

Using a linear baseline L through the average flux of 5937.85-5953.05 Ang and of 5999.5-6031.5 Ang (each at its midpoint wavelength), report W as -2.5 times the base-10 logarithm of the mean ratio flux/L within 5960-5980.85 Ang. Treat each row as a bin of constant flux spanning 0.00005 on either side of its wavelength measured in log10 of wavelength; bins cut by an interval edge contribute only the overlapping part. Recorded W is 0.11 mag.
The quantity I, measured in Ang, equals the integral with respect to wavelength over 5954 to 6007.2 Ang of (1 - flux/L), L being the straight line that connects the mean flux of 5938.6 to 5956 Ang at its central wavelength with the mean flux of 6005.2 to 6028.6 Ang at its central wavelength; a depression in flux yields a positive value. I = 1.8 Ang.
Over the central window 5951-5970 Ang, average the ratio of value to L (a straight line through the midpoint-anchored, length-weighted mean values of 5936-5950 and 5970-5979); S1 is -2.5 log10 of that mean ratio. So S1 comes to 0.02 mag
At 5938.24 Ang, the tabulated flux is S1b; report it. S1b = 9.28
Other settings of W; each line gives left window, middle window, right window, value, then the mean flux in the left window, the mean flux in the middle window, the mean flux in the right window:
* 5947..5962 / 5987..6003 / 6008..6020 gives -0.142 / 7.61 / 8.64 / 7.56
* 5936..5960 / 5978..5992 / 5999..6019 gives 0.038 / 8.37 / 7.89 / 8.05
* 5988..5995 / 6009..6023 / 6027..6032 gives 0.054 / 8.65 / 7.48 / 7.42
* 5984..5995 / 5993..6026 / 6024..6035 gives -0.003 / 8.31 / 8.18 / 8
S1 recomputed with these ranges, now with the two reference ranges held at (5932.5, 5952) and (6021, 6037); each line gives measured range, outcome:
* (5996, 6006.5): -0.06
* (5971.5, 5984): 0.14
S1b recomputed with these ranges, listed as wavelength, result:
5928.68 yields 5.93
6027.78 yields 8.34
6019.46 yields 7.78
